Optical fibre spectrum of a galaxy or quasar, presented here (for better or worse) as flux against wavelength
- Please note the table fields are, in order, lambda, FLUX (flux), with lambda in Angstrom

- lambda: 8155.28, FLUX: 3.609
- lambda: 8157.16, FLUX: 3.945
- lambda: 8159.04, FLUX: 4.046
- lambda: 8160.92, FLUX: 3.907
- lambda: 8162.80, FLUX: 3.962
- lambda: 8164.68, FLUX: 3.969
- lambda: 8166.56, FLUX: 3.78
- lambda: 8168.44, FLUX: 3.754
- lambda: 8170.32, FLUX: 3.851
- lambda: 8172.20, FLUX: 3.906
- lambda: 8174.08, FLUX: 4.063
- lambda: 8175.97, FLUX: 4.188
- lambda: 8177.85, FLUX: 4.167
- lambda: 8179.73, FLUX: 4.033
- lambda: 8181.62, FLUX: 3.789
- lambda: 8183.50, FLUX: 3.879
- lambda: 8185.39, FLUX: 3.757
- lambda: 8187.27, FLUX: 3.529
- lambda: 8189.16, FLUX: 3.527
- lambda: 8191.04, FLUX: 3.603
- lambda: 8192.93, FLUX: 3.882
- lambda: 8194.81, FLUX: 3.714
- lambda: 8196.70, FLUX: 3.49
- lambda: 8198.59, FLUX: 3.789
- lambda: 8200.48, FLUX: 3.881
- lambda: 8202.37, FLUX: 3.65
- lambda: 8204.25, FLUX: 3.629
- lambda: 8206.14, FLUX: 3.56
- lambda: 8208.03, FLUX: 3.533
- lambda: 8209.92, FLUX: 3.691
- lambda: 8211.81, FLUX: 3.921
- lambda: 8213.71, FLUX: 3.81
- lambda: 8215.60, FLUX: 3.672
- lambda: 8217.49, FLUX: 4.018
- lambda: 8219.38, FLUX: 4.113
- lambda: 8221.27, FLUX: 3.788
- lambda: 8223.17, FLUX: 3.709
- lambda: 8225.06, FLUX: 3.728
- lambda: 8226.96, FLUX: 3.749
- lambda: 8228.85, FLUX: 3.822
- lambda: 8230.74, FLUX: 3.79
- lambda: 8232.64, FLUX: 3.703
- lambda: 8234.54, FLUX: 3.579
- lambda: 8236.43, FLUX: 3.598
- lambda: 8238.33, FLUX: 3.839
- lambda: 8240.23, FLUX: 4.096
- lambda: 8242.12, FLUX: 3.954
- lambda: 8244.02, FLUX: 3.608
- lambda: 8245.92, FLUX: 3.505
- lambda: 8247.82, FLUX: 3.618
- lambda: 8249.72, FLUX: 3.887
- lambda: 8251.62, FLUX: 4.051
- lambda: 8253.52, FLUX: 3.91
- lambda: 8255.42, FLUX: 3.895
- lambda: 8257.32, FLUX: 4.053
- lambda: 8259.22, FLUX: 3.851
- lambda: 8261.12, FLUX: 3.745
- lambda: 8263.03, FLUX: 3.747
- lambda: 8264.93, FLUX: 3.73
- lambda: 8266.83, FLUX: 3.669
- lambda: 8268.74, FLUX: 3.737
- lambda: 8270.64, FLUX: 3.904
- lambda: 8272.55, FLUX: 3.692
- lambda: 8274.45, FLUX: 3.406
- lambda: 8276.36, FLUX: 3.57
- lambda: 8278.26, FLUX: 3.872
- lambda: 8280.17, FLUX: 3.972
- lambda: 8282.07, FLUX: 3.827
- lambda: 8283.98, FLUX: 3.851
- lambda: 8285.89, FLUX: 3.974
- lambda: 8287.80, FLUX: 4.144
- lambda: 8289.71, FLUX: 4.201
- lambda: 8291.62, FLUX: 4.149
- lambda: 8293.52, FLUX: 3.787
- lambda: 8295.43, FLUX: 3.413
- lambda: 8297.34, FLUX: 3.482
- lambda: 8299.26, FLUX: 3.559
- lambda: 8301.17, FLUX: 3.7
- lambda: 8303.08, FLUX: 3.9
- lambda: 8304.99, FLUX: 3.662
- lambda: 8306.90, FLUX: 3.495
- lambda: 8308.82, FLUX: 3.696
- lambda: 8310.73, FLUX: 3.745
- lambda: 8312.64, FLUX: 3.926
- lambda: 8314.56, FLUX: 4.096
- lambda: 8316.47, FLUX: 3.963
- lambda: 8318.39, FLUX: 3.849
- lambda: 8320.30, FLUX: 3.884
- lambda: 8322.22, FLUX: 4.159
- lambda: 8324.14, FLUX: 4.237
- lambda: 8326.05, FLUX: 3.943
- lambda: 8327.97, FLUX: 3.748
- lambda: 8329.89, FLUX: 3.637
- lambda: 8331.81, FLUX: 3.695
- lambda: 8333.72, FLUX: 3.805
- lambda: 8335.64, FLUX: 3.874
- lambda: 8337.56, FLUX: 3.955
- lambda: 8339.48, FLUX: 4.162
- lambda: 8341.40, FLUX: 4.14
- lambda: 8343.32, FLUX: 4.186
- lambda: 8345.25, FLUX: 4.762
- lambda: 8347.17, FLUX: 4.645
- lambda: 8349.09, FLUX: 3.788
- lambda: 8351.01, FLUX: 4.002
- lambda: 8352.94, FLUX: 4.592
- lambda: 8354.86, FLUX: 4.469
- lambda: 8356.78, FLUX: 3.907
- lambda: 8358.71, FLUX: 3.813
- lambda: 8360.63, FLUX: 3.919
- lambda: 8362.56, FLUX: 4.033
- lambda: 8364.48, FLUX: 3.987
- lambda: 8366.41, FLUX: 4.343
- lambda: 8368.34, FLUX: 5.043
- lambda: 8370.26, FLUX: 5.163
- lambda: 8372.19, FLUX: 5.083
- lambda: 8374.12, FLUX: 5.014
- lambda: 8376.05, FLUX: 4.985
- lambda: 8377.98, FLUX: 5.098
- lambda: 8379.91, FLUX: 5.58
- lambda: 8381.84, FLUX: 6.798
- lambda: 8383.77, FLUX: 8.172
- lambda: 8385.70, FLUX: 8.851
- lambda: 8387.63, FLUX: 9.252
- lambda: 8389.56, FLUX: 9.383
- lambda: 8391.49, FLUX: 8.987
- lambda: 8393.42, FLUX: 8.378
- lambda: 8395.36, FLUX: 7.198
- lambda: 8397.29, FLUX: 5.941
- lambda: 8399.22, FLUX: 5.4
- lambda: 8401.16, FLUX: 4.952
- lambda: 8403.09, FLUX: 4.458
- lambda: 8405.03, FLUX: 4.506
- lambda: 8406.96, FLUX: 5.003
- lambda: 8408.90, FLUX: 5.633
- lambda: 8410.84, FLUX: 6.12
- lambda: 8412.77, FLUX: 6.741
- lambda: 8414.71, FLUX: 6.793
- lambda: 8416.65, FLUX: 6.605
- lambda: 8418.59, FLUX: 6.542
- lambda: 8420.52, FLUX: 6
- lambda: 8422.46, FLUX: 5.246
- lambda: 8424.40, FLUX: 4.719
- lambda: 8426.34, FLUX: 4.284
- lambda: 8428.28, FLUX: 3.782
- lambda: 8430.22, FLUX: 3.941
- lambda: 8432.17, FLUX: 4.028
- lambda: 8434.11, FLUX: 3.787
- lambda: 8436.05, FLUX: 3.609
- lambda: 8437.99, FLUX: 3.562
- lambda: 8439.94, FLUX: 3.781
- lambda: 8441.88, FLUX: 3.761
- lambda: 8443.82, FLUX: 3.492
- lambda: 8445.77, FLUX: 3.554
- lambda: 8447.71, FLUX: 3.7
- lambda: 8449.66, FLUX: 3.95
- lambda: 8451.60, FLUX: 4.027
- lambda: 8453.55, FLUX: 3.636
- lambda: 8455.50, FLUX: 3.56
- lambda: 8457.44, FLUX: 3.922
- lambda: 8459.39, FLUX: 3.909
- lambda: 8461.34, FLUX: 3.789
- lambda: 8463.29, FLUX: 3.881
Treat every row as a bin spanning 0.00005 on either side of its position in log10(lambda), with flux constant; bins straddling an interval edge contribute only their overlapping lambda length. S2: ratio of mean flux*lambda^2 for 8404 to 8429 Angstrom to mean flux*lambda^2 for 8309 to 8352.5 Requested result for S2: 1.4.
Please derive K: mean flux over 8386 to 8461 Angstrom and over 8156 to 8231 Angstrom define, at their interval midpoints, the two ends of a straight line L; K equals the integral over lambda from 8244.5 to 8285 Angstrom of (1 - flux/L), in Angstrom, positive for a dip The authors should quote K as 4.33 Angstrom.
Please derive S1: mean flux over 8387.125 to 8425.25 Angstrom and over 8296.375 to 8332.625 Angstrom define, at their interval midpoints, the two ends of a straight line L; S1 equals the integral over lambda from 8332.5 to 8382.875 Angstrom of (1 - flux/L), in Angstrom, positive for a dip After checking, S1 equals 5.2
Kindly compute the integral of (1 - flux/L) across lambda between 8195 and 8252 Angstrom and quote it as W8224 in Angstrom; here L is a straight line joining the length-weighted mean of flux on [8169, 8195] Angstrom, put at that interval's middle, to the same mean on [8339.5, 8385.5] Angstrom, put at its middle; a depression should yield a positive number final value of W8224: 4.44 Angstrom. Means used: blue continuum 3.85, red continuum 4.82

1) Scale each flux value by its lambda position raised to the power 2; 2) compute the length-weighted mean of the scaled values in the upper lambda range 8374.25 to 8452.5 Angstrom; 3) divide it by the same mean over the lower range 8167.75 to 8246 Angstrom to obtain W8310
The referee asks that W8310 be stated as 1.53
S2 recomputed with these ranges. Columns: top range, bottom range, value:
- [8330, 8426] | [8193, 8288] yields 1.48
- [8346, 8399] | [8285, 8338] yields 1.51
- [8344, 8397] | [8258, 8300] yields 1.53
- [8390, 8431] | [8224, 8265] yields 1.60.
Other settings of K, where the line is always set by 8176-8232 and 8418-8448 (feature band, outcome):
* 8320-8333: 0.4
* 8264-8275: 0.6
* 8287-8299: 0.3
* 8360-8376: -2.0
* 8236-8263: 0.2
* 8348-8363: 0.0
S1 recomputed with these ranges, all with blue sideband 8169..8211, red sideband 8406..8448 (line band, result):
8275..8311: 3.6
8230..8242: 0.6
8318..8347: 2.4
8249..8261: 0.4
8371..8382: -1.8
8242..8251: 0.7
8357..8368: 1.1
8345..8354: 0.2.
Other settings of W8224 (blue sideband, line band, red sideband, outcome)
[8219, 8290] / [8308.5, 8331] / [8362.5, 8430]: 4.1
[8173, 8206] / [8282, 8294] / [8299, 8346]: -0.4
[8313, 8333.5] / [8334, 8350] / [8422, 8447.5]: -1.0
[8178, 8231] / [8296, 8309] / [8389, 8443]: 2.6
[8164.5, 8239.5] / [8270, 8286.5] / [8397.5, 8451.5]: 1.3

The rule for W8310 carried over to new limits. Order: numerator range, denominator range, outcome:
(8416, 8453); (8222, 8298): 1.18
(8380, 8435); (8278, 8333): 1.63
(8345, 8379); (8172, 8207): 1.23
